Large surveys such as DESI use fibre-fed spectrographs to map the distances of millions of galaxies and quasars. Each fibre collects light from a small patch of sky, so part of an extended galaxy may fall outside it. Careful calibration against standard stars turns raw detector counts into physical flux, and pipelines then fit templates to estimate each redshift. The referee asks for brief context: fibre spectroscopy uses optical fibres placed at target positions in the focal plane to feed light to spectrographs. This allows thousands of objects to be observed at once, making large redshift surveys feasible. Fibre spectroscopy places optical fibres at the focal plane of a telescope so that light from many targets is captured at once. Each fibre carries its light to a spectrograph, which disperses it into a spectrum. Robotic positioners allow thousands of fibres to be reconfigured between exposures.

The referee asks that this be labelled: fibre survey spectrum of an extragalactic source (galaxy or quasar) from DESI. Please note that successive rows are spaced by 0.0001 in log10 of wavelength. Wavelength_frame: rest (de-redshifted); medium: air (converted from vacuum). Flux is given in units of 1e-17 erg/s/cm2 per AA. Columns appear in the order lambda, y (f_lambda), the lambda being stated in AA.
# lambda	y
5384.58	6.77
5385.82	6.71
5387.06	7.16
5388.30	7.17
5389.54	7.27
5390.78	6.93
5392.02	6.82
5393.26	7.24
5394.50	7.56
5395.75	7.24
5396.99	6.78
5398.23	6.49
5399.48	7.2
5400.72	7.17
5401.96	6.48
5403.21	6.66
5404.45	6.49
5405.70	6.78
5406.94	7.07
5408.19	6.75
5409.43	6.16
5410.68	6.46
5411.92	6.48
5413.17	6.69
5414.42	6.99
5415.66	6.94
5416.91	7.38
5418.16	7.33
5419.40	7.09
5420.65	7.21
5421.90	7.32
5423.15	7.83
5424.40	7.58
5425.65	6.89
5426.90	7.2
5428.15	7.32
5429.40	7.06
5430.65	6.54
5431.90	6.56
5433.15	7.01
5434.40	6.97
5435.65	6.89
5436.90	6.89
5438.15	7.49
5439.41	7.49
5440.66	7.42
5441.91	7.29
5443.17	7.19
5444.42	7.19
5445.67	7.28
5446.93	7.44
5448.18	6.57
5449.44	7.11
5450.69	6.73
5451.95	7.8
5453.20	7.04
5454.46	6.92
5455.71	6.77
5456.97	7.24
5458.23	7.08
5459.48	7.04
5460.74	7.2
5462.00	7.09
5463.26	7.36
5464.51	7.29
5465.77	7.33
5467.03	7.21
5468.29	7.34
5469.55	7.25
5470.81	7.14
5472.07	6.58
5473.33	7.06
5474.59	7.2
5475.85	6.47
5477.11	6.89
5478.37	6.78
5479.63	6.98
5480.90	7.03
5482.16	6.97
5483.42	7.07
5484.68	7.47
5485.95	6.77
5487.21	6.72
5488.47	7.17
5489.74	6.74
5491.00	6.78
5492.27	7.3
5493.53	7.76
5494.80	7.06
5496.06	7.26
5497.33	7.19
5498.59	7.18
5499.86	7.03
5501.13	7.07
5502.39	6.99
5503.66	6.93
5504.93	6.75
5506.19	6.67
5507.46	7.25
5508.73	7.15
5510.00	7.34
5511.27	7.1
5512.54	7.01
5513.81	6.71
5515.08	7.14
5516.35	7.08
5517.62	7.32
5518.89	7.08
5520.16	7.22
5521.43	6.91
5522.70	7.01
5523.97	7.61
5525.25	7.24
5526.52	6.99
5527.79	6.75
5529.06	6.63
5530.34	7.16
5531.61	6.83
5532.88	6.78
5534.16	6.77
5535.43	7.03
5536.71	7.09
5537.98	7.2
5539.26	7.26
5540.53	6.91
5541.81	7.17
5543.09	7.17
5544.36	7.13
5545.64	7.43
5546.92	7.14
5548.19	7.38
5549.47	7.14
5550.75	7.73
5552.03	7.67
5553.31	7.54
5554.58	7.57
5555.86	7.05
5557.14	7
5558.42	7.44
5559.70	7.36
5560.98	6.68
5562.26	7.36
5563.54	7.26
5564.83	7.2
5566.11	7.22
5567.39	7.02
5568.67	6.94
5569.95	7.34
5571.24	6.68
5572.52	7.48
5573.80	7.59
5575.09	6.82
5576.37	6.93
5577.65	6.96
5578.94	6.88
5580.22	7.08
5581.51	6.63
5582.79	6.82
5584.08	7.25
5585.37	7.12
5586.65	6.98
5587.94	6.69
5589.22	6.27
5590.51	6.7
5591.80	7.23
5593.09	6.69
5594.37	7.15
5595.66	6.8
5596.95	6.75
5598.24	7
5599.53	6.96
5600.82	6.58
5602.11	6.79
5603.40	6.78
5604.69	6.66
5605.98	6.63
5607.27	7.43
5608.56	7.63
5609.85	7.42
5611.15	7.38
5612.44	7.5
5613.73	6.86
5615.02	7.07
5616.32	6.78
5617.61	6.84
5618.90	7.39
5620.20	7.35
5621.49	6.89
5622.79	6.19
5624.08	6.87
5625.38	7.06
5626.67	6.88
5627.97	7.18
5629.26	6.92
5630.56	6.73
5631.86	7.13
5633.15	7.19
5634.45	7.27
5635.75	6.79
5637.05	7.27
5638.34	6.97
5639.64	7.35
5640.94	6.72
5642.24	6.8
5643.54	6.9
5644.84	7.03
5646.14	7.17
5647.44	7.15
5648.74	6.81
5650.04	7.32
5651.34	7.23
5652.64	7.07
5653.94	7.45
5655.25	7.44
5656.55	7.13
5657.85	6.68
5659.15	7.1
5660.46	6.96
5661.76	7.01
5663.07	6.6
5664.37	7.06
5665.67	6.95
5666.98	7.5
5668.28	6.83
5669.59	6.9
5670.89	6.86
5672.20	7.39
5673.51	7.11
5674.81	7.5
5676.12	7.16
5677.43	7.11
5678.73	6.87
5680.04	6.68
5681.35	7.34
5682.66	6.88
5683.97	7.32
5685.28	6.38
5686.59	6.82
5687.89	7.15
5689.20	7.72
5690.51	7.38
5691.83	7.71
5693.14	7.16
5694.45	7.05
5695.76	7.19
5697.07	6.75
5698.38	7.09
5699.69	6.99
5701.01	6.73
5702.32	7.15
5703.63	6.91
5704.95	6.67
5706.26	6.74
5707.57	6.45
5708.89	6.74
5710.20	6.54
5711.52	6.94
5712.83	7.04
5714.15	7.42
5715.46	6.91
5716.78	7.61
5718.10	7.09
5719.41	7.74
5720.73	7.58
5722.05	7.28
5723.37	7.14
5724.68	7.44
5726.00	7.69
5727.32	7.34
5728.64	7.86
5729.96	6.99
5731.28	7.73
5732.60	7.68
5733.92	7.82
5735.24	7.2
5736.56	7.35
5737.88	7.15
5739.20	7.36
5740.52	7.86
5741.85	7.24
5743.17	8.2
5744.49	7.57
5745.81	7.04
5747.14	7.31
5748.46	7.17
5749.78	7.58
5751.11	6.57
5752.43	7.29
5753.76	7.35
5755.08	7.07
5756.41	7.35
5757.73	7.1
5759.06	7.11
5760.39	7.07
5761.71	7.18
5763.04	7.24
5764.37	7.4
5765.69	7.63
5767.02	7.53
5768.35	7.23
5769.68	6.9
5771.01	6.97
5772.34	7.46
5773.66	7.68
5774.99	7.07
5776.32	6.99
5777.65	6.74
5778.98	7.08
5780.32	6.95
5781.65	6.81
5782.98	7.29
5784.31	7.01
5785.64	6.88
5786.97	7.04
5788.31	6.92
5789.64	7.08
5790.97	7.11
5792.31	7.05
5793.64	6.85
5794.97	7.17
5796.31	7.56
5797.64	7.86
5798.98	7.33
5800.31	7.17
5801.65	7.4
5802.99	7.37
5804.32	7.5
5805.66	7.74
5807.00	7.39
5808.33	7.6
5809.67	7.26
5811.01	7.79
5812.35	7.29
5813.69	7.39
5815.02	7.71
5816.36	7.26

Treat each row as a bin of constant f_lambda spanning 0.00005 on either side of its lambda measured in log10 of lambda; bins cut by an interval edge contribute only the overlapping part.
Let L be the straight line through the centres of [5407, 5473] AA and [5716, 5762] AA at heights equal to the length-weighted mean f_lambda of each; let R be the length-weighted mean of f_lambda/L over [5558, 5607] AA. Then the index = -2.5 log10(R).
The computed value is 0.04 mag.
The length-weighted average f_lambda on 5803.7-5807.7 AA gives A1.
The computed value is 7.55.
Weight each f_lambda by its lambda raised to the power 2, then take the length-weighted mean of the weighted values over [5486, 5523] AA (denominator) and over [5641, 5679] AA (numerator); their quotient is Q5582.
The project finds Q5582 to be 1.06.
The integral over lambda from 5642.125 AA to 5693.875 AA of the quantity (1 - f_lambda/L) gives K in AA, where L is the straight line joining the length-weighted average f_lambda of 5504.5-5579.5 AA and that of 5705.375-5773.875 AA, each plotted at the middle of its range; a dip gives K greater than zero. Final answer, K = 0.95 AA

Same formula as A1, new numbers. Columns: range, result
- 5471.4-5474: 6.83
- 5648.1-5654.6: 7.17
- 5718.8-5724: 7.42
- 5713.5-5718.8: 7.27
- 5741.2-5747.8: 7.48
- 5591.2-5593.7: 6.95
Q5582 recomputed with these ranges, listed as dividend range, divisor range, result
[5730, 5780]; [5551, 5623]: 1.10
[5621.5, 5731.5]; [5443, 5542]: 1.07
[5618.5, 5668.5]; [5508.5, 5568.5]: 1.02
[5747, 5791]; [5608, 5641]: 1.06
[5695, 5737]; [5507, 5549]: 1.08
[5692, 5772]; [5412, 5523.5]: 1.12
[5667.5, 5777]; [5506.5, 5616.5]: 1.08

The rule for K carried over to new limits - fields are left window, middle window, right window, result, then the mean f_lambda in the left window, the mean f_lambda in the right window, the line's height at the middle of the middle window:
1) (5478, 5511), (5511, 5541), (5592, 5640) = 0.0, 7.06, 7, 7.04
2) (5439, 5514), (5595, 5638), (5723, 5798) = 1.1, 7.09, 7.27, 7.18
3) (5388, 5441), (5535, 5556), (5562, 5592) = -0.8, 7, 7.01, 7.01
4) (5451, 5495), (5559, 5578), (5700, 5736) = 0.0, 7.08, 7.2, 7.13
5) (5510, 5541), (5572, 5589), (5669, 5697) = 0.2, 7.04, 7.12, 7.07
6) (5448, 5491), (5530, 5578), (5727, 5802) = -0.4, 7.04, 7.26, 7.1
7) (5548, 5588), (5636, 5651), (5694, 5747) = 0.3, 7.15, 7.23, 7.19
